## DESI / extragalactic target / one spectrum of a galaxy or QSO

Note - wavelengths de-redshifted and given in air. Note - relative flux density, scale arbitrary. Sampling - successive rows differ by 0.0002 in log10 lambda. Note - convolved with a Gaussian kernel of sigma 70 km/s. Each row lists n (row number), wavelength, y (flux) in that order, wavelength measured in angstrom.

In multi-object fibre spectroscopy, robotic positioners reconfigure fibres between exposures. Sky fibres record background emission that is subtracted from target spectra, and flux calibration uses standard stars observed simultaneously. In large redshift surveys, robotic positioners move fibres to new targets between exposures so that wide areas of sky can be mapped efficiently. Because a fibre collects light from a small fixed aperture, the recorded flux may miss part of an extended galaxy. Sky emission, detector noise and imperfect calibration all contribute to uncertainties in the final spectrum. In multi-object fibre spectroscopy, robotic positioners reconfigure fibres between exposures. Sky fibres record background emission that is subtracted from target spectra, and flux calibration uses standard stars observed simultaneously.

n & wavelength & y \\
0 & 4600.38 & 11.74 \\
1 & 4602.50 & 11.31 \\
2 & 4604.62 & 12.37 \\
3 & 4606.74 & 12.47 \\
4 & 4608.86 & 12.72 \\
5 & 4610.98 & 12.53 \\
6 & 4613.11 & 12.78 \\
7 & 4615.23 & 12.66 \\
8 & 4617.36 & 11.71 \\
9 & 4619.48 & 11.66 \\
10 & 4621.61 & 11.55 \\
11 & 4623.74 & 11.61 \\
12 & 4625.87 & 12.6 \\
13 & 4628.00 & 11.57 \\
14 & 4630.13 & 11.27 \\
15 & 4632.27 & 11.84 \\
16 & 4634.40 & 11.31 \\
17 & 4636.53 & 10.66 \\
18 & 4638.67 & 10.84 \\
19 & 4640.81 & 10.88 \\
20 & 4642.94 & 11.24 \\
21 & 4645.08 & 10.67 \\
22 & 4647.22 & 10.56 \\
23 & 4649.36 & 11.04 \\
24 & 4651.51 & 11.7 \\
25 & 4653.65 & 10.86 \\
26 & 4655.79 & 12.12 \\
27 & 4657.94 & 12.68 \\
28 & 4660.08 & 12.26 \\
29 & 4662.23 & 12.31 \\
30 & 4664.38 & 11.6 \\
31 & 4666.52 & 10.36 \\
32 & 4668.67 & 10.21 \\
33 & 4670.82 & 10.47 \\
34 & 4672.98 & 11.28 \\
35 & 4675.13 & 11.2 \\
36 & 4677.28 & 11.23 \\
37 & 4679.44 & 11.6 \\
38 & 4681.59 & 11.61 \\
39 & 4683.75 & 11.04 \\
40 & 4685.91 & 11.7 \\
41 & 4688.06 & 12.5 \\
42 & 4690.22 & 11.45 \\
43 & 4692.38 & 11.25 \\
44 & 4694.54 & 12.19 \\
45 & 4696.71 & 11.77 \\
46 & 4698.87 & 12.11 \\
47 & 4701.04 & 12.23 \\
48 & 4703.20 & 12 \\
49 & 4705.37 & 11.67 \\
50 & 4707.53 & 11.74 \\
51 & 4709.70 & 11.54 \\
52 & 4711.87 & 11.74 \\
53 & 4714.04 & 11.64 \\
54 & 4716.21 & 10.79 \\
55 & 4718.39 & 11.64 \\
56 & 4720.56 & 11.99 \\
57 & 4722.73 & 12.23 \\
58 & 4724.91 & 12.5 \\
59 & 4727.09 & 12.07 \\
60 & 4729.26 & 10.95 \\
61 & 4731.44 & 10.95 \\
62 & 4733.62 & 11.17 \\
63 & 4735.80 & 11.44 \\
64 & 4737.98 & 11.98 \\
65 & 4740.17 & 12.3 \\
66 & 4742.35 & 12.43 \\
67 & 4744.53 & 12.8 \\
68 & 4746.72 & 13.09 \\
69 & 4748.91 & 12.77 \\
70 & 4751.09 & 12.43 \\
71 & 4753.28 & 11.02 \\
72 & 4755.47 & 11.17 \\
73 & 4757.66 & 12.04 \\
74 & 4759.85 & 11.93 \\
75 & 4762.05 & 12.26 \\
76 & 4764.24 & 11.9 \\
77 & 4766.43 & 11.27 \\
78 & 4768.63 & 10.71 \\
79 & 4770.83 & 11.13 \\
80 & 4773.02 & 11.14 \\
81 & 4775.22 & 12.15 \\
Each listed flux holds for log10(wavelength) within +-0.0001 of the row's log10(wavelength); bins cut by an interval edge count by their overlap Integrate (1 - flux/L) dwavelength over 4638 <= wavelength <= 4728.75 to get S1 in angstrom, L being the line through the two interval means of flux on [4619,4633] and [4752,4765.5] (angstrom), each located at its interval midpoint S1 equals 1.44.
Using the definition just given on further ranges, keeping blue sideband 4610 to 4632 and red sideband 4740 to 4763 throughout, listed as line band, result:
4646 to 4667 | 0.8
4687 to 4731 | 1.2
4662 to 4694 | 2.0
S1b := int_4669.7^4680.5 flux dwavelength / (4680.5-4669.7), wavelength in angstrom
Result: 11.1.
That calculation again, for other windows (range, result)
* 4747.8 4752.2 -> 12.6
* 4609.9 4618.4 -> 12.4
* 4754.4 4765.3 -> 11.9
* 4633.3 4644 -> 11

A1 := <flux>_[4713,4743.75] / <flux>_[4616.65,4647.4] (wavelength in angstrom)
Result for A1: 1.0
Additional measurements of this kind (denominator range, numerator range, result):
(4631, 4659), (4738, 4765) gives 1.08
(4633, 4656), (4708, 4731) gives 1.06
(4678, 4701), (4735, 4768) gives 1.03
